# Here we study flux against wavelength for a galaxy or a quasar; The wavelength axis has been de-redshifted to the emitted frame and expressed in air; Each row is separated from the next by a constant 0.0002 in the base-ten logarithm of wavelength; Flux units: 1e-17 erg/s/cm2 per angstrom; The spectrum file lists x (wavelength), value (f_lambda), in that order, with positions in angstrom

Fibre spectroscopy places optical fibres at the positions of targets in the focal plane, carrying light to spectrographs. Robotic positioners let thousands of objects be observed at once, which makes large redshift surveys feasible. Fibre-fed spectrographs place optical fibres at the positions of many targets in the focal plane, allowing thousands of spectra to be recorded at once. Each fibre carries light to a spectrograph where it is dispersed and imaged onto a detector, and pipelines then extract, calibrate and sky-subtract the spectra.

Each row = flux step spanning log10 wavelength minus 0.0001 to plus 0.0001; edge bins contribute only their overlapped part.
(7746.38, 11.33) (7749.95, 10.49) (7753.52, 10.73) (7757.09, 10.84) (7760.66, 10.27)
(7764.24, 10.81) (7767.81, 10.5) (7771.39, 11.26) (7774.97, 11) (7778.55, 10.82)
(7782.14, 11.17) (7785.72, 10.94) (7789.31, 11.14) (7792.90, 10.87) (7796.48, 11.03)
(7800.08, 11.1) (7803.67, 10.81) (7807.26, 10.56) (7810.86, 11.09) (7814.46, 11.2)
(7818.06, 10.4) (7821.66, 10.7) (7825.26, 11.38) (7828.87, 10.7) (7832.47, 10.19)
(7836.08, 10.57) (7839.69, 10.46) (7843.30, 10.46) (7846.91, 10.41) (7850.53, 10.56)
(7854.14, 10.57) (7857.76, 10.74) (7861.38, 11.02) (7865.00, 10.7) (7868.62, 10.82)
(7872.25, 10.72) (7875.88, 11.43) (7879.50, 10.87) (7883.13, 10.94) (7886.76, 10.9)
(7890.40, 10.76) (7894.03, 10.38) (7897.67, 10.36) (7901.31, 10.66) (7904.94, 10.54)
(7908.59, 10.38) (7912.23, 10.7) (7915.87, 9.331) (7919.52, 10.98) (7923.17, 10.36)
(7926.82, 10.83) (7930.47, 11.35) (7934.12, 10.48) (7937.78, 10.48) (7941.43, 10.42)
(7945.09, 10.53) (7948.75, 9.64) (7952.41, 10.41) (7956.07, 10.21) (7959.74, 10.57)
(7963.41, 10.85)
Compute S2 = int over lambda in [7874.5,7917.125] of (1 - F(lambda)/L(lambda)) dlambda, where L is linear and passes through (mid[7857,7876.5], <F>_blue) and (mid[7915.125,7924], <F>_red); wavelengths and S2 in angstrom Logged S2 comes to -0.2 angstrom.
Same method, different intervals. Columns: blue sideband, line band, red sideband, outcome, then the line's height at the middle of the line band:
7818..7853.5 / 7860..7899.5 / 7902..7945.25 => -0.9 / 10.6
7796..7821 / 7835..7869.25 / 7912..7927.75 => 0.2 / 10.7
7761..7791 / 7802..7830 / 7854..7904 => 0.0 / 10.9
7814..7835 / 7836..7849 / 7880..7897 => 0.3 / 10.7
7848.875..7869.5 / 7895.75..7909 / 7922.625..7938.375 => 0.3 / 10.7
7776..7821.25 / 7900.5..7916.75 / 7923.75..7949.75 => 0.4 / 10.6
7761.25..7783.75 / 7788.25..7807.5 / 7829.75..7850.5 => -0.4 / 10.7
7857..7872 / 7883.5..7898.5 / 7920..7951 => 0.1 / 10.7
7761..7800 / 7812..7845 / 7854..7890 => 0.7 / 10.9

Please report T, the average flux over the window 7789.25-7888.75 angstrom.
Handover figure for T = 10.8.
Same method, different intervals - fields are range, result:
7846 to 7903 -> 10.7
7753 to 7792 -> 10.9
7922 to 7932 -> 10.9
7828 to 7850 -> 10.5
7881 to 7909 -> 10.6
